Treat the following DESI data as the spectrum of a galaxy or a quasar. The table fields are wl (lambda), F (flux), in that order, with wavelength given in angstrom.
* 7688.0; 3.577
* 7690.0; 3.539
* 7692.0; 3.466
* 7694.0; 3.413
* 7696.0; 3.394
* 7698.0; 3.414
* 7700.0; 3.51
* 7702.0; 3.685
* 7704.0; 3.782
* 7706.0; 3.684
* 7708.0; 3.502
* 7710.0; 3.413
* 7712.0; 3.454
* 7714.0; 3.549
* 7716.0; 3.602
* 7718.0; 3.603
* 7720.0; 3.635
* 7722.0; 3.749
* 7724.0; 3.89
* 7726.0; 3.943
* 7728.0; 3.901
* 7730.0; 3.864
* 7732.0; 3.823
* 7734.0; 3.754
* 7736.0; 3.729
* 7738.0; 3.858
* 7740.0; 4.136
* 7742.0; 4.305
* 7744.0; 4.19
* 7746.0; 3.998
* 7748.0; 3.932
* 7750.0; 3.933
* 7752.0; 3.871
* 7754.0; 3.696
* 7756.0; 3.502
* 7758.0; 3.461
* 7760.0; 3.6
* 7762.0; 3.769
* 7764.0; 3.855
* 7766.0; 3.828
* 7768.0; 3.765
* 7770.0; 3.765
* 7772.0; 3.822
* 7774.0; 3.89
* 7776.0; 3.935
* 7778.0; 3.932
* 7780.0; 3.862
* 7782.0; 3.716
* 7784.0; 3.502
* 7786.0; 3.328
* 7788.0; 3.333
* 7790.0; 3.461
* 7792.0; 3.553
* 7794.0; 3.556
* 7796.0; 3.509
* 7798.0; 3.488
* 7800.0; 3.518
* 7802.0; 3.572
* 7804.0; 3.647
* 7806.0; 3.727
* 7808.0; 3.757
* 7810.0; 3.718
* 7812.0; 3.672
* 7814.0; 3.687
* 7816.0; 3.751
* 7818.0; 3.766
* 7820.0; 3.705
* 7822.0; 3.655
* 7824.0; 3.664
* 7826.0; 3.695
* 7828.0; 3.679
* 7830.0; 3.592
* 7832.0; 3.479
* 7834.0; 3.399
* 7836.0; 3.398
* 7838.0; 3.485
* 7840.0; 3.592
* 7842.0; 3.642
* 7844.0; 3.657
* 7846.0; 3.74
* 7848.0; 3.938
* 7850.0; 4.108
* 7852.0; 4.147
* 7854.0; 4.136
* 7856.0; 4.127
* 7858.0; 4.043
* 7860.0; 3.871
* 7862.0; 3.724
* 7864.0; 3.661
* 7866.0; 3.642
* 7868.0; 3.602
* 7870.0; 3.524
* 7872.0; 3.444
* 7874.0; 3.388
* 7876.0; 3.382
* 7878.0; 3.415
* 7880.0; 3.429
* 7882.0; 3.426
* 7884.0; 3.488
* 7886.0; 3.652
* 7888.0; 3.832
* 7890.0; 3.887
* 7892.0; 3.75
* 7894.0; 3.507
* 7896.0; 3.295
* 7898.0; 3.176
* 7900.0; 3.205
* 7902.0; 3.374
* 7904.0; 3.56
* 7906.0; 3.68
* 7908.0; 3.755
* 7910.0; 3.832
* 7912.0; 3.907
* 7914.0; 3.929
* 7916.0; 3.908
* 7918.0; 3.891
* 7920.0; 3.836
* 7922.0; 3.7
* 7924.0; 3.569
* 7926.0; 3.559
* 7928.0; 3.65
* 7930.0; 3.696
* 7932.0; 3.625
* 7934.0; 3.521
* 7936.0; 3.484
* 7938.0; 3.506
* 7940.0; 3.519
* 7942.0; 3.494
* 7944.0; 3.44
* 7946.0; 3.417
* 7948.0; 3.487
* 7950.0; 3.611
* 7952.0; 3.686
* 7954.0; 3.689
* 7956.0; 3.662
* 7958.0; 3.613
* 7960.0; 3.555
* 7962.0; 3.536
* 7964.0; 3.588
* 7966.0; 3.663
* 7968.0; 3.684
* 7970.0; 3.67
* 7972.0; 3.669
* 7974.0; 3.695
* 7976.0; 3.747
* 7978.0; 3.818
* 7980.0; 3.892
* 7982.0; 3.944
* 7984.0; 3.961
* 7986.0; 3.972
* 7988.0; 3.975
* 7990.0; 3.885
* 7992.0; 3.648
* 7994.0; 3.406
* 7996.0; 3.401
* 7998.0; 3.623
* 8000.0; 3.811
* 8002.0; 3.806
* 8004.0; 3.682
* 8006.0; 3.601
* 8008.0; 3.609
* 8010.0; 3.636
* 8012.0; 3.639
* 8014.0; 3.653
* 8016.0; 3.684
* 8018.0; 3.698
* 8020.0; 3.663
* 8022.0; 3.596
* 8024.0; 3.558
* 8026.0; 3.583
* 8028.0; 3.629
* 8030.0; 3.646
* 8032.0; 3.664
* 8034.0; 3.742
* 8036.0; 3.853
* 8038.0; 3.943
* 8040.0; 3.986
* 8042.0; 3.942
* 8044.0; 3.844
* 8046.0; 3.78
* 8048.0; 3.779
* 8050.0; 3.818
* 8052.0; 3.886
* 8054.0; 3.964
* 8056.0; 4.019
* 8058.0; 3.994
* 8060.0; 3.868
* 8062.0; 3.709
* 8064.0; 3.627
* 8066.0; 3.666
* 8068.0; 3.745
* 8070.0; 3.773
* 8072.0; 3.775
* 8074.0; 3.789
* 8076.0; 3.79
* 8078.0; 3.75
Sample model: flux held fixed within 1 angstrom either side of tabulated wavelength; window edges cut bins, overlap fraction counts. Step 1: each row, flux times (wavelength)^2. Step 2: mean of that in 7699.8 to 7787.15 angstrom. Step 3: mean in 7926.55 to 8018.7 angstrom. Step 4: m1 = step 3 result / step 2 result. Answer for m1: 1.03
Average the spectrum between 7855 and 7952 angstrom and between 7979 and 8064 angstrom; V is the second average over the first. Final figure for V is 1.04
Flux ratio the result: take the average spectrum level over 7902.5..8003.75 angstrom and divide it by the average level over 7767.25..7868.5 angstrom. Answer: 1.0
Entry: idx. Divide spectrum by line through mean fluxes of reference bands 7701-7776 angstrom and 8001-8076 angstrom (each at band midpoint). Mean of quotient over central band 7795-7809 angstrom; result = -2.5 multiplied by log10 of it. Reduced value 0.05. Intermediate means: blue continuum 3.78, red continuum 3.75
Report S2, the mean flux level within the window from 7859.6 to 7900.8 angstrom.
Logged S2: 3.53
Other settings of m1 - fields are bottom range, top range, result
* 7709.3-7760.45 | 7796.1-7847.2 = 0.98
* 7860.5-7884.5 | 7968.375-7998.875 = 1.10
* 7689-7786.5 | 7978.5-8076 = 1.08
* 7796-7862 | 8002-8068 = 1.06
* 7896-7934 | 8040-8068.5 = 1.09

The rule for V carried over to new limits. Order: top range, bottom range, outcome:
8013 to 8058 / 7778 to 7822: 1.04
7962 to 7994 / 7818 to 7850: 1.03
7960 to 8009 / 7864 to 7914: 1.04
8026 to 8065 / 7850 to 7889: 1.03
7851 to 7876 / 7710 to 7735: 1.01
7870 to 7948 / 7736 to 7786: 0.94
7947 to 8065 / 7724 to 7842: 1.00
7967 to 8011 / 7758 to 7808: 1.02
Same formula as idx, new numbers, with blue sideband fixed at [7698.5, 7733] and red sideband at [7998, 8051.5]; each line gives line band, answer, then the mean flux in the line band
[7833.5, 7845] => 0.05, 3.53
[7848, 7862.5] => -0.09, 4.03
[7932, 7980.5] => 0.03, 3.61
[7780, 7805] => 0.05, 3.53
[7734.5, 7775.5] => -0.05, 3.85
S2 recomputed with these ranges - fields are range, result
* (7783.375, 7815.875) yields 3.57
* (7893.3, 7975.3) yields 3.61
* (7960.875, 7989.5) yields 3.77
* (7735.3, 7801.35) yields 3.74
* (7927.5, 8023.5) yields 3.66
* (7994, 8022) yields 3.64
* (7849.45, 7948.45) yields 3.64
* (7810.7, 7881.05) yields 3.68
